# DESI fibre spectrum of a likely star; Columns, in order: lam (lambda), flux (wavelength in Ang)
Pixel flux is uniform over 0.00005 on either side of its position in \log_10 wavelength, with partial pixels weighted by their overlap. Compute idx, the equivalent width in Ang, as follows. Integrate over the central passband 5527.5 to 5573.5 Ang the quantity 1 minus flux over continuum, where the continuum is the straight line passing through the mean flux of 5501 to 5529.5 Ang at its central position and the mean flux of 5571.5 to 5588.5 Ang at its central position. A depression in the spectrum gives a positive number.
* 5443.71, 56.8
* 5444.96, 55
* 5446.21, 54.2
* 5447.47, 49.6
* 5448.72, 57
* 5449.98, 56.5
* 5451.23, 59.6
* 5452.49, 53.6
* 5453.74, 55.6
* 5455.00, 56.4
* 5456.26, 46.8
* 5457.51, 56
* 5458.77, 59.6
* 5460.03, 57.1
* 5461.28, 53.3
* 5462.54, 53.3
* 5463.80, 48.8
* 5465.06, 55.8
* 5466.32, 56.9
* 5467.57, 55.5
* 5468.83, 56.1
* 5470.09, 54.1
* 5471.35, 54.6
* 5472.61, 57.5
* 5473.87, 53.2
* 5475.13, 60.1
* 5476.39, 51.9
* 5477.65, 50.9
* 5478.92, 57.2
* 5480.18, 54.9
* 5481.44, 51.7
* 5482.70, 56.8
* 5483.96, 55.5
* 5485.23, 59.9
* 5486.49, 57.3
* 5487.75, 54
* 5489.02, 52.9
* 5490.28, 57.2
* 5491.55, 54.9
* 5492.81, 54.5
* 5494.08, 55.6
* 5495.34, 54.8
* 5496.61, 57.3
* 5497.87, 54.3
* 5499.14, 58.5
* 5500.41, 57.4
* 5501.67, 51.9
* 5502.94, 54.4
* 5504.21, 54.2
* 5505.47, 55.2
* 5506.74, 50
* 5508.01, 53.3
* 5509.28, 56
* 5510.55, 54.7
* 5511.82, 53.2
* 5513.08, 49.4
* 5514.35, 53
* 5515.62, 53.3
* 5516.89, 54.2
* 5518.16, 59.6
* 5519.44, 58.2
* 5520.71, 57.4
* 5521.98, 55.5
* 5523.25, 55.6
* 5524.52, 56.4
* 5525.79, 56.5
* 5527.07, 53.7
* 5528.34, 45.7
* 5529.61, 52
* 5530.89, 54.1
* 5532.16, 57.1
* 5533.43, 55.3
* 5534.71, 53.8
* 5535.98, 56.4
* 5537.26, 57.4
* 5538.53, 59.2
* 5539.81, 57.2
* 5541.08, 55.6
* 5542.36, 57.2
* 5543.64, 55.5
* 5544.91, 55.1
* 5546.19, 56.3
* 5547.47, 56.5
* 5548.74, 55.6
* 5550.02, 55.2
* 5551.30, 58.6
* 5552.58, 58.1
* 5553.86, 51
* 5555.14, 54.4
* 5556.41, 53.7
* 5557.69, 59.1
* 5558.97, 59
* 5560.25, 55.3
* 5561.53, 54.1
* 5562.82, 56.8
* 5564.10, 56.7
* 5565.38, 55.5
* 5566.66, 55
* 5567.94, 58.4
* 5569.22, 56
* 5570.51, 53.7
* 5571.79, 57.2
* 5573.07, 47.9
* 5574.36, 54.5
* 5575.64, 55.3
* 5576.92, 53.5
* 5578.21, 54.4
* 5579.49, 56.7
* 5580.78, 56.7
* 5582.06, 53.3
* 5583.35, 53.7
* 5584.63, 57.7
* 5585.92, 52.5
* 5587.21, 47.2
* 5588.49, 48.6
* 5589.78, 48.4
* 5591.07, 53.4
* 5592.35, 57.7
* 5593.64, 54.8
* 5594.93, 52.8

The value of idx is -1.4 Ang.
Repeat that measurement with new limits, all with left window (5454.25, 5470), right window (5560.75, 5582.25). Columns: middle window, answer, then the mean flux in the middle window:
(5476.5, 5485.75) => -0.06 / 55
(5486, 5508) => -0.06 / 54.9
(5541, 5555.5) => -0.21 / 55.8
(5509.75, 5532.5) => 0.19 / 54.4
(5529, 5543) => -0.26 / 55.9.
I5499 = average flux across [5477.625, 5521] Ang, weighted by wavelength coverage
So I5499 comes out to 55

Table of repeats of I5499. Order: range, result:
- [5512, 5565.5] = 55.5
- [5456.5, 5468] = 54.9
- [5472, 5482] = 54.7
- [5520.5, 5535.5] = 54.4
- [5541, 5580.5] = 55.5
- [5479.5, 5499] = 55.5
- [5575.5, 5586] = 55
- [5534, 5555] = 56.1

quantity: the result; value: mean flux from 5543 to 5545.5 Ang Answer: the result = 55.4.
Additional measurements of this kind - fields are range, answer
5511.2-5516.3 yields 52.3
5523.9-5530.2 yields 52.9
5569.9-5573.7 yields 53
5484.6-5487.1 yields 58.7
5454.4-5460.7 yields 55.2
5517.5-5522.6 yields 57.6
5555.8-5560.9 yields 56.8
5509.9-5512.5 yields 54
